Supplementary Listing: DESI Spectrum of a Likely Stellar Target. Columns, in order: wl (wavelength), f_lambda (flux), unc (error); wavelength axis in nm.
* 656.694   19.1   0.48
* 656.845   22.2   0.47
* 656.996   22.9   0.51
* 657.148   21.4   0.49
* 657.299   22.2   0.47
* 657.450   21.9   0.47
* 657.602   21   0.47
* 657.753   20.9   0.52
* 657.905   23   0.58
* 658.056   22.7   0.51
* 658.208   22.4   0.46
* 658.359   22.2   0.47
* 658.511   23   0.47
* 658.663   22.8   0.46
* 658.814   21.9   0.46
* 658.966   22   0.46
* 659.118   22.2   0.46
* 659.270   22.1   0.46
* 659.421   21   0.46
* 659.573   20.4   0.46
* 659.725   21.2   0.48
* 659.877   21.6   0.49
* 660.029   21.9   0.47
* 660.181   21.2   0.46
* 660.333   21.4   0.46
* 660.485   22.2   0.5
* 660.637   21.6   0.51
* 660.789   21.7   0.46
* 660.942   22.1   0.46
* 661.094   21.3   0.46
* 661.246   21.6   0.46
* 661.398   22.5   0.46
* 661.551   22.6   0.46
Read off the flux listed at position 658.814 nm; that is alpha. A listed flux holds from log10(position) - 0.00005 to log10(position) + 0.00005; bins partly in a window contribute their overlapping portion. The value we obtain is 21.9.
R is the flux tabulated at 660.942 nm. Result 22.1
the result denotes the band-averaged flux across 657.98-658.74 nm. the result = 22.6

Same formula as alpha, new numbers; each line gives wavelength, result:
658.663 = 22.8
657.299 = 22.2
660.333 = 21.4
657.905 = 23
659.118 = 22.2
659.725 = 21.2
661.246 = 21.6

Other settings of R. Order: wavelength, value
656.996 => 22.9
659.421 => 21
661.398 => 22.5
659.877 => 21.6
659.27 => 22.1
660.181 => 21.2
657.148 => 21.4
